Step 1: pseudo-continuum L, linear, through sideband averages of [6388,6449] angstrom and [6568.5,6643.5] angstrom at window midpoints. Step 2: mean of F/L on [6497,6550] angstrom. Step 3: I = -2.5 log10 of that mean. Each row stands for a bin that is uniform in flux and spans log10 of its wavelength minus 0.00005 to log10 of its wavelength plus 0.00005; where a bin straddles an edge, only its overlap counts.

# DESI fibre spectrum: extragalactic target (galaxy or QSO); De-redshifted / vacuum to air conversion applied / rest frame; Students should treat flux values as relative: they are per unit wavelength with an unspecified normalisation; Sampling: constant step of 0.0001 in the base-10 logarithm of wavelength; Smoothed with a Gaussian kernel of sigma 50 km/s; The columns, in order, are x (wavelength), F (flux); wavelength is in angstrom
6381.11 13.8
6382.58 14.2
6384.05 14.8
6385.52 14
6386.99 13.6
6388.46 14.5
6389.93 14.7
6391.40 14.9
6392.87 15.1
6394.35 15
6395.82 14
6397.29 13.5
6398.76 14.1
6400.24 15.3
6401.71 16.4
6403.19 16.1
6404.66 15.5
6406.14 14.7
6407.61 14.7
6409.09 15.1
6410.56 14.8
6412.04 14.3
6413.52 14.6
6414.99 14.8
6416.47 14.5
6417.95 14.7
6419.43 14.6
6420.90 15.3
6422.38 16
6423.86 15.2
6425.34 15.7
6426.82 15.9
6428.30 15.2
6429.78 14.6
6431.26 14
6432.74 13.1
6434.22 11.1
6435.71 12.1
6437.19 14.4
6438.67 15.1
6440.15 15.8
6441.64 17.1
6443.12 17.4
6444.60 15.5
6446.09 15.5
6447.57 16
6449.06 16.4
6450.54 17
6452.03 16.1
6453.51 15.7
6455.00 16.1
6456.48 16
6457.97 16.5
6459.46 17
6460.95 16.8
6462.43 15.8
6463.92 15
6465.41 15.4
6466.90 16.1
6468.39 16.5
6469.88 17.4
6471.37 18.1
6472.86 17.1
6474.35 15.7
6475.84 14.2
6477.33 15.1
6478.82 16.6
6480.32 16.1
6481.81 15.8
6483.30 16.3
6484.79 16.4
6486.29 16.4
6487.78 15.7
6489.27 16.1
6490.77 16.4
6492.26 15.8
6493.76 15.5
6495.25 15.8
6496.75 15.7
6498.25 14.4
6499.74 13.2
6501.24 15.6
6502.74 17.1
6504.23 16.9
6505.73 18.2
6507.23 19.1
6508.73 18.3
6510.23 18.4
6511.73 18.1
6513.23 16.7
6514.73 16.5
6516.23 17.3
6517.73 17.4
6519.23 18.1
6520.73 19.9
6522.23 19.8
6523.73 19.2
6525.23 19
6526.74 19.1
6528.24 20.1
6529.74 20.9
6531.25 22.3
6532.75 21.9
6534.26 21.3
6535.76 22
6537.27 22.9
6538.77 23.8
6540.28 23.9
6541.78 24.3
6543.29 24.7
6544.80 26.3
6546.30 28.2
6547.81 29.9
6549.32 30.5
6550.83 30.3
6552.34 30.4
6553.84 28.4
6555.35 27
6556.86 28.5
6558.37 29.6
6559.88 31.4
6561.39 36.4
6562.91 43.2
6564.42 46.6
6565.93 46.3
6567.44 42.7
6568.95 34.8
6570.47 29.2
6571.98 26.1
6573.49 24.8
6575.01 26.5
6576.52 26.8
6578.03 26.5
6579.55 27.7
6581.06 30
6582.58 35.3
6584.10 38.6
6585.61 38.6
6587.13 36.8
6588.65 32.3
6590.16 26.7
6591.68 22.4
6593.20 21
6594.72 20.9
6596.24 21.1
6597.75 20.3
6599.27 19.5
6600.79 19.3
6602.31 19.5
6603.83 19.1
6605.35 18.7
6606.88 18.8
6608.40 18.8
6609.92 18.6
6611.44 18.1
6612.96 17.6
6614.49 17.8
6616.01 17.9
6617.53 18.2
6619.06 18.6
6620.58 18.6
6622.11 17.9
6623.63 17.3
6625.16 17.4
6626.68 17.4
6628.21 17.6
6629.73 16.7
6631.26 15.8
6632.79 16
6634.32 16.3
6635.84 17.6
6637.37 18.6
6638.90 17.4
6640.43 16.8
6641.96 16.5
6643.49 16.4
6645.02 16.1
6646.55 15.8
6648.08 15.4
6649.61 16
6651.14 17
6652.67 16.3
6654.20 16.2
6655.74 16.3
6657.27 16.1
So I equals -0.078 mag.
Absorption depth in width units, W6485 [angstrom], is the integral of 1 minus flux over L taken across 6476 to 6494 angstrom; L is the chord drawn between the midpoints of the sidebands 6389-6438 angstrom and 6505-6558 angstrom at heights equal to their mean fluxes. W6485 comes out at 3.15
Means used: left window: 14.7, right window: 22.4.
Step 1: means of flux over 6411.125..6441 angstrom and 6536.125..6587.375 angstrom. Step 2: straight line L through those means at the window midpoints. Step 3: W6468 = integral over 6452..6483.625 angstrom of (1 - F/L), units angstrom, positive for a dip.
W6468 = 5.5 angstrom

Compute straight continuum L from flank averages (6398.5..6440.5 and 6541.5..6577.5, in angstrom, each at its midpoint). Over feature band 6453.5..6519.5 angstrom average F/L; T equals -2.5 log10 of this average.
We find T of 0.346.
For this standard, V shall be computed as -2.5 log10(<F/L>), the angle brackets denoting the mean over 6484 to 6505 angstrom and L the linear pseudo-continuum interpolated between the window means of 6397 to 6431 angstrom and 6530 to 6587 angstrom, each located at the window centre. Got 0.42 mag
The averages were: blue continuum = 15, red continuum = 29.9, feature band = 15.8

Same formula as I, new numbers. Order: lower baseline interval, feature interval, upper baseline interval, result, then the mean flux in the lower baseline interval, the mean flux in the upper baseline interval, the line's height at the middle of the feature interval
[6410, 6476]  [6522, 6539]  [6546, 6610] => 0.15 mag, 15.5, 28.7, 24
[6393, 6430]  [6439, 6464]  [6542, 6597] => 0.17 mag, 15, 30.7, 19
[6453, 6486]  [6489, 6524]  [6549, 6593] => 0.28 mag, 16.2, 32.1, 22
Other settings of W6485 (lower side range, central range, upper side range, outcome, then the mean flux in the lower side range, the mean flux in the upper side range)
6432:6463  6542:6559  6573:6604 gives -3.48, 15.5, 26.5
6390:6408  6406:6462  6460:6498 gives 0.63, 14.9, 16.1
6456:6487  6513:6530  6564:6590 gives 3.93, 16.2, 33.2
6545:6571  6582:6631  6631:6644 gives 4.14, 33.6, 16.9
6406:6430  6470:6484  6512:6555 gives 2.03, 15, 22.7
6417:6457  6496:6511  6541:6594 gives 4.28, 15.2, 31.1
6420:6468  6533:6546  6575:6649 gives -3.57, 15.5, 21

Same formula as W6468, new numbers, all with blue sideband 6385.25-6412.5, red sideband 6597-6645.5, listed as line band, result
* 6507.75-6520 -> -0.9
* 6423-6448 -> 0.6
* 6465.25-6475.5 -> -0.5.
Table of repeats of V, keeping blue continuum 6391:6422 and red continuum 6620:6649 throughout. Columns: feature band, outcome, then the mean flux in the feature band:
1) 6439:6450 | -0.070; 16.2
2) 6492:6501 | 0.044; 15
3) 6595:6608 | -0.178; 19.6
